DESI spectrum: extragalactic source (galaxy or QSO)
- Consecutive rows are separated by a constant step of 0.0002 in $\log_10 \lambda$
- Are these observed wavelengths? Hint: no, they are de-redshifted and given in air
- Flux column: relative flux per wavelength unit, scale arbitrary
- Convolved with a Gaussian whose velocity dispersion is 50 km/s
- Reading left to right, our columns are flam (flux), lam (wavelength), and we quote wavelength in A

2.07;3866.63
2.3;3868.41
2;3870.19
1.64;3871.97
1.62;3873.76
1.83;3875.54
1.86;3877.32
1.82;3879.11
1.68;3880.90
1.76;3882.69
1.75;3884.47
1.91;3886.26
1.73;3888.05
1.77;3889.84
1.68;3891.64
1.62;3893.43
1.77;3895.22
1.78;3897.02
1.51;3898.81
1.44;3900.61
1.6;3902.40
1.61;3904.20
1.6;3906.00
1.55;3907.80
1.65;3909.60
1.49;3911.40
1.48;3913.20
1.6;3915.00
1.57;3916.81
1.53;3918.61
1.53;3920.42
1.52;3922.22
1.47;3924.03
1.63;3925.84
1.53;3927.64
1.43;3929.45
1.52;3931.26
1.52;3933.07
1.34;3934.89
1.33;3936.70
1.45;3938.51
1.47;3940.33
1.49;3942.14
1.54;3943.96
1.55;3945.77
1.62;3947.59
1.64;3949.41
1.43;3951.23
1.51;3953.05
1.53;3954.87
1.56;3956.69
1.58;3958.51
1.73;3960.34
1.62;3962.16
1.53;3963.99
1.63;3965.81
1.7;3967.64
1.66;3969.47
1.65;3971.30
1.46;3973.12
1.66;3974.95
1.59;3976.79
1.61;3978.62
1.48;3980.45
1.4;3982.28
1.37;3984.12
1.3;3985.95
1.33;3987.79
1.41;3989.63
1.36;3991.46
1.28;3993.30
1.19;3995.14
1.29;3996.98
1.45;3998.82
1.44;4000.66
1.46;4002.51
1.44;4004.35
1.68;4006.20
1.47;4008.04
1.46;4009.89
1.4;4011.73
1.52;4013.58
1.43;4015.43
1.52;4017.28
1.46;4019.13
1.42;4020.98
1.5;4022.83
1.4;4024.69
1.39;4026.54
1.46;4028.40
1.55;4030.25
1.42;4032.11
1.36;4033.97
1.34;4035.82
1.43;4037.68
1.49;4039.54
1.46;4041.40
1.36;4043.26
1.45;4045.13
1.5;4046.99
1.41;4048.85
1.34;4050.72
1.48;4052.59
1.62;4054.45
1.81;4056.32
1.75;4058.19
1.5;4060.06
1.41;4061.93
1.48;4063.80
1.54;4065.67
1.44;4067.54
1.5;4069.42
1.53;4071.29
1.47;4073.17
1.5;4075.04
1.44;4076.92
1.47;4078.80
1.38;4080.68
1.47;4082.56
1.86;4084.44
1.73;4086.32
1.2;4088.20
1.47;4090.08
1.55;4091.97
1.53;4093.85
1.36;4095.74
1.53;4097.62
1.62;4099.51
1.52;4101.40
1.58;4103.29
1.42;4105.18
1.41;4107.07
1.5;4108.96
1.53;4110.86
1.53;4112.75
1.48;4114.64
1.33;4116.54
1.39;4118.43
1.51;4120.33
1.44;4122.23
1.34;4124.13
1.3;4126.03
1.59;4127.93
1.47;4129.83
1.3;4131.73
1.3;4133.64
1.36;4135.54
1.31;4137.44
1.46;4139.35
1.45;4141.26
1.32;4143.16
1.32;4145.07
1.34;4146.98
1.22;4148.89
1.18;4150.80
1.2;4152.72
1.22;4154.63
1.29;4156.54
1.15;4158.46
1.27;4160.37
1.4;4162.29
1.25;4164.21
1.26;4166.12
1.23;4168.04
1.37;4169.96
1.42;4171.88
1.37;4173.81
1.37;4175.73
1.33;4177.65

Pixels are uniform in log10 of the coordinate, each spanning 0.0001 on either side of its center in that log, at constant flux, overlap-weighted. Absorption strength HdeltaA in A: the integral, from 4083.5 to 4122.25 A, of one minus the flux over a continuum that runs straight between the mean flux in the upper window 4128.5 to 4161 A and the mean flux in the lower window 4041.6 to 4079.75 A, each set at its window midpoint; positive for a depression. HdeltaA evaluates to -2.7 A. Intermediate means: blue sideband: 1.5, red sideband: 1.31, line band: 1.5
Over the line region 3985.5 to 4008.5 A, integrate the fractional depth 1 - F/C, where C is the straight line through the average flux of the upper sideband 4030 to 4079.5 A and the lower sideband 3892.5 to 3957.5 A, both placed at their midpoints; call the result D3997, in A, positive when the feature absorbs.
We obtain 1.8 A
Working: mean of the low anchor 1.54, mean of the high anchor 1.48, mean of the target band 1.39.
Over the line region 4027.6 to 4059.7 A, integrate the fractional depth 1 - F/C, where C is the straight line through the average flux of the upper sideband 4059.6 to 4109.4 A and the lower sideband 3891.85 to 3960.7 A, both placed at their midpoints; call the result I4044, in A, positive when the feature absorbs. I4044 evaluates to 0.5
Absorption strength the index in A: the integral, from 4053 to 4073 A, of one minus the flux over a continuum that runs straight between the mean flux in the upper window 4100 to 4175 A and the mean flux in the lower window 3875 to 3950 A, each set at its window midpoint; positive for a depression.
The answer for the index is -1.5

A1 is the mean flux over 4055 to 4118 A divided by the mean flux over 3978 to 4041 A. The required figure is 1.06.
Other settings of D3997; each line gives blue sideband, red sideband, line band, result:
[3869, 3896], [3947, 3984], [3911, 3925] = 1.3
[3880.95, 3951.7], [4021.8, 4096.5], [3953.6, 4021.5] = 1.9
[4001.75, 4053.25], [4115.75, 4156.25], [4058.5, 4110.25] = -3.8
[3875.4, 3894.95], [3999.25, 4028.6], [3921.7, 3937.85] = 1.8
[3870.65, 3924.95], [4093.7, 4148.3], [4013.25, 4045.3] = 1.7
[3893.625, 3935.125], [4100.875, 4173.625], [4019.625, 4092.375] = -2.5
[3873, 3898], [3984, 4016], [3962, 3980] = -1.4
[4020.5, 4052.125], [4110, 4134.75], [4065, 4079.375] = -0.6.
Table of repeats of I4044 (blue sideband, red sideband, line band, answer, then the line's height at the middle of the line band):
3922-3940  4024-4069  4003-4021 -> -0.1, 1.47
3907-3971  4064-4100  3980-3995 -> 1.7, 1.53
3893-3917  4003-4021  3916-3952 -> 1.3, 1.56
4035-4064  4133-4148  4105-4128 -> -0.8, 1.39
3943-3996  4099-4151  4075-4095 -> -1.0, 1.44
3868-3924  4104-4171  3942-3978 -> 0.1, 1.59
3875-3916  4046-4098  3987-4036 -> 4.4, 1.57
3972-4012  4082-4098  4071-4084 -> 0.3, 1.51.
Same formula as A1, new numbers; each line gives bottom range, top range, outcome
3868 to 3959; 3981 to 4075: 0.90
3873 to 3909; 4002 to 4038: 0.86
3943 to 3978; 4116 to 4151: 0.86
